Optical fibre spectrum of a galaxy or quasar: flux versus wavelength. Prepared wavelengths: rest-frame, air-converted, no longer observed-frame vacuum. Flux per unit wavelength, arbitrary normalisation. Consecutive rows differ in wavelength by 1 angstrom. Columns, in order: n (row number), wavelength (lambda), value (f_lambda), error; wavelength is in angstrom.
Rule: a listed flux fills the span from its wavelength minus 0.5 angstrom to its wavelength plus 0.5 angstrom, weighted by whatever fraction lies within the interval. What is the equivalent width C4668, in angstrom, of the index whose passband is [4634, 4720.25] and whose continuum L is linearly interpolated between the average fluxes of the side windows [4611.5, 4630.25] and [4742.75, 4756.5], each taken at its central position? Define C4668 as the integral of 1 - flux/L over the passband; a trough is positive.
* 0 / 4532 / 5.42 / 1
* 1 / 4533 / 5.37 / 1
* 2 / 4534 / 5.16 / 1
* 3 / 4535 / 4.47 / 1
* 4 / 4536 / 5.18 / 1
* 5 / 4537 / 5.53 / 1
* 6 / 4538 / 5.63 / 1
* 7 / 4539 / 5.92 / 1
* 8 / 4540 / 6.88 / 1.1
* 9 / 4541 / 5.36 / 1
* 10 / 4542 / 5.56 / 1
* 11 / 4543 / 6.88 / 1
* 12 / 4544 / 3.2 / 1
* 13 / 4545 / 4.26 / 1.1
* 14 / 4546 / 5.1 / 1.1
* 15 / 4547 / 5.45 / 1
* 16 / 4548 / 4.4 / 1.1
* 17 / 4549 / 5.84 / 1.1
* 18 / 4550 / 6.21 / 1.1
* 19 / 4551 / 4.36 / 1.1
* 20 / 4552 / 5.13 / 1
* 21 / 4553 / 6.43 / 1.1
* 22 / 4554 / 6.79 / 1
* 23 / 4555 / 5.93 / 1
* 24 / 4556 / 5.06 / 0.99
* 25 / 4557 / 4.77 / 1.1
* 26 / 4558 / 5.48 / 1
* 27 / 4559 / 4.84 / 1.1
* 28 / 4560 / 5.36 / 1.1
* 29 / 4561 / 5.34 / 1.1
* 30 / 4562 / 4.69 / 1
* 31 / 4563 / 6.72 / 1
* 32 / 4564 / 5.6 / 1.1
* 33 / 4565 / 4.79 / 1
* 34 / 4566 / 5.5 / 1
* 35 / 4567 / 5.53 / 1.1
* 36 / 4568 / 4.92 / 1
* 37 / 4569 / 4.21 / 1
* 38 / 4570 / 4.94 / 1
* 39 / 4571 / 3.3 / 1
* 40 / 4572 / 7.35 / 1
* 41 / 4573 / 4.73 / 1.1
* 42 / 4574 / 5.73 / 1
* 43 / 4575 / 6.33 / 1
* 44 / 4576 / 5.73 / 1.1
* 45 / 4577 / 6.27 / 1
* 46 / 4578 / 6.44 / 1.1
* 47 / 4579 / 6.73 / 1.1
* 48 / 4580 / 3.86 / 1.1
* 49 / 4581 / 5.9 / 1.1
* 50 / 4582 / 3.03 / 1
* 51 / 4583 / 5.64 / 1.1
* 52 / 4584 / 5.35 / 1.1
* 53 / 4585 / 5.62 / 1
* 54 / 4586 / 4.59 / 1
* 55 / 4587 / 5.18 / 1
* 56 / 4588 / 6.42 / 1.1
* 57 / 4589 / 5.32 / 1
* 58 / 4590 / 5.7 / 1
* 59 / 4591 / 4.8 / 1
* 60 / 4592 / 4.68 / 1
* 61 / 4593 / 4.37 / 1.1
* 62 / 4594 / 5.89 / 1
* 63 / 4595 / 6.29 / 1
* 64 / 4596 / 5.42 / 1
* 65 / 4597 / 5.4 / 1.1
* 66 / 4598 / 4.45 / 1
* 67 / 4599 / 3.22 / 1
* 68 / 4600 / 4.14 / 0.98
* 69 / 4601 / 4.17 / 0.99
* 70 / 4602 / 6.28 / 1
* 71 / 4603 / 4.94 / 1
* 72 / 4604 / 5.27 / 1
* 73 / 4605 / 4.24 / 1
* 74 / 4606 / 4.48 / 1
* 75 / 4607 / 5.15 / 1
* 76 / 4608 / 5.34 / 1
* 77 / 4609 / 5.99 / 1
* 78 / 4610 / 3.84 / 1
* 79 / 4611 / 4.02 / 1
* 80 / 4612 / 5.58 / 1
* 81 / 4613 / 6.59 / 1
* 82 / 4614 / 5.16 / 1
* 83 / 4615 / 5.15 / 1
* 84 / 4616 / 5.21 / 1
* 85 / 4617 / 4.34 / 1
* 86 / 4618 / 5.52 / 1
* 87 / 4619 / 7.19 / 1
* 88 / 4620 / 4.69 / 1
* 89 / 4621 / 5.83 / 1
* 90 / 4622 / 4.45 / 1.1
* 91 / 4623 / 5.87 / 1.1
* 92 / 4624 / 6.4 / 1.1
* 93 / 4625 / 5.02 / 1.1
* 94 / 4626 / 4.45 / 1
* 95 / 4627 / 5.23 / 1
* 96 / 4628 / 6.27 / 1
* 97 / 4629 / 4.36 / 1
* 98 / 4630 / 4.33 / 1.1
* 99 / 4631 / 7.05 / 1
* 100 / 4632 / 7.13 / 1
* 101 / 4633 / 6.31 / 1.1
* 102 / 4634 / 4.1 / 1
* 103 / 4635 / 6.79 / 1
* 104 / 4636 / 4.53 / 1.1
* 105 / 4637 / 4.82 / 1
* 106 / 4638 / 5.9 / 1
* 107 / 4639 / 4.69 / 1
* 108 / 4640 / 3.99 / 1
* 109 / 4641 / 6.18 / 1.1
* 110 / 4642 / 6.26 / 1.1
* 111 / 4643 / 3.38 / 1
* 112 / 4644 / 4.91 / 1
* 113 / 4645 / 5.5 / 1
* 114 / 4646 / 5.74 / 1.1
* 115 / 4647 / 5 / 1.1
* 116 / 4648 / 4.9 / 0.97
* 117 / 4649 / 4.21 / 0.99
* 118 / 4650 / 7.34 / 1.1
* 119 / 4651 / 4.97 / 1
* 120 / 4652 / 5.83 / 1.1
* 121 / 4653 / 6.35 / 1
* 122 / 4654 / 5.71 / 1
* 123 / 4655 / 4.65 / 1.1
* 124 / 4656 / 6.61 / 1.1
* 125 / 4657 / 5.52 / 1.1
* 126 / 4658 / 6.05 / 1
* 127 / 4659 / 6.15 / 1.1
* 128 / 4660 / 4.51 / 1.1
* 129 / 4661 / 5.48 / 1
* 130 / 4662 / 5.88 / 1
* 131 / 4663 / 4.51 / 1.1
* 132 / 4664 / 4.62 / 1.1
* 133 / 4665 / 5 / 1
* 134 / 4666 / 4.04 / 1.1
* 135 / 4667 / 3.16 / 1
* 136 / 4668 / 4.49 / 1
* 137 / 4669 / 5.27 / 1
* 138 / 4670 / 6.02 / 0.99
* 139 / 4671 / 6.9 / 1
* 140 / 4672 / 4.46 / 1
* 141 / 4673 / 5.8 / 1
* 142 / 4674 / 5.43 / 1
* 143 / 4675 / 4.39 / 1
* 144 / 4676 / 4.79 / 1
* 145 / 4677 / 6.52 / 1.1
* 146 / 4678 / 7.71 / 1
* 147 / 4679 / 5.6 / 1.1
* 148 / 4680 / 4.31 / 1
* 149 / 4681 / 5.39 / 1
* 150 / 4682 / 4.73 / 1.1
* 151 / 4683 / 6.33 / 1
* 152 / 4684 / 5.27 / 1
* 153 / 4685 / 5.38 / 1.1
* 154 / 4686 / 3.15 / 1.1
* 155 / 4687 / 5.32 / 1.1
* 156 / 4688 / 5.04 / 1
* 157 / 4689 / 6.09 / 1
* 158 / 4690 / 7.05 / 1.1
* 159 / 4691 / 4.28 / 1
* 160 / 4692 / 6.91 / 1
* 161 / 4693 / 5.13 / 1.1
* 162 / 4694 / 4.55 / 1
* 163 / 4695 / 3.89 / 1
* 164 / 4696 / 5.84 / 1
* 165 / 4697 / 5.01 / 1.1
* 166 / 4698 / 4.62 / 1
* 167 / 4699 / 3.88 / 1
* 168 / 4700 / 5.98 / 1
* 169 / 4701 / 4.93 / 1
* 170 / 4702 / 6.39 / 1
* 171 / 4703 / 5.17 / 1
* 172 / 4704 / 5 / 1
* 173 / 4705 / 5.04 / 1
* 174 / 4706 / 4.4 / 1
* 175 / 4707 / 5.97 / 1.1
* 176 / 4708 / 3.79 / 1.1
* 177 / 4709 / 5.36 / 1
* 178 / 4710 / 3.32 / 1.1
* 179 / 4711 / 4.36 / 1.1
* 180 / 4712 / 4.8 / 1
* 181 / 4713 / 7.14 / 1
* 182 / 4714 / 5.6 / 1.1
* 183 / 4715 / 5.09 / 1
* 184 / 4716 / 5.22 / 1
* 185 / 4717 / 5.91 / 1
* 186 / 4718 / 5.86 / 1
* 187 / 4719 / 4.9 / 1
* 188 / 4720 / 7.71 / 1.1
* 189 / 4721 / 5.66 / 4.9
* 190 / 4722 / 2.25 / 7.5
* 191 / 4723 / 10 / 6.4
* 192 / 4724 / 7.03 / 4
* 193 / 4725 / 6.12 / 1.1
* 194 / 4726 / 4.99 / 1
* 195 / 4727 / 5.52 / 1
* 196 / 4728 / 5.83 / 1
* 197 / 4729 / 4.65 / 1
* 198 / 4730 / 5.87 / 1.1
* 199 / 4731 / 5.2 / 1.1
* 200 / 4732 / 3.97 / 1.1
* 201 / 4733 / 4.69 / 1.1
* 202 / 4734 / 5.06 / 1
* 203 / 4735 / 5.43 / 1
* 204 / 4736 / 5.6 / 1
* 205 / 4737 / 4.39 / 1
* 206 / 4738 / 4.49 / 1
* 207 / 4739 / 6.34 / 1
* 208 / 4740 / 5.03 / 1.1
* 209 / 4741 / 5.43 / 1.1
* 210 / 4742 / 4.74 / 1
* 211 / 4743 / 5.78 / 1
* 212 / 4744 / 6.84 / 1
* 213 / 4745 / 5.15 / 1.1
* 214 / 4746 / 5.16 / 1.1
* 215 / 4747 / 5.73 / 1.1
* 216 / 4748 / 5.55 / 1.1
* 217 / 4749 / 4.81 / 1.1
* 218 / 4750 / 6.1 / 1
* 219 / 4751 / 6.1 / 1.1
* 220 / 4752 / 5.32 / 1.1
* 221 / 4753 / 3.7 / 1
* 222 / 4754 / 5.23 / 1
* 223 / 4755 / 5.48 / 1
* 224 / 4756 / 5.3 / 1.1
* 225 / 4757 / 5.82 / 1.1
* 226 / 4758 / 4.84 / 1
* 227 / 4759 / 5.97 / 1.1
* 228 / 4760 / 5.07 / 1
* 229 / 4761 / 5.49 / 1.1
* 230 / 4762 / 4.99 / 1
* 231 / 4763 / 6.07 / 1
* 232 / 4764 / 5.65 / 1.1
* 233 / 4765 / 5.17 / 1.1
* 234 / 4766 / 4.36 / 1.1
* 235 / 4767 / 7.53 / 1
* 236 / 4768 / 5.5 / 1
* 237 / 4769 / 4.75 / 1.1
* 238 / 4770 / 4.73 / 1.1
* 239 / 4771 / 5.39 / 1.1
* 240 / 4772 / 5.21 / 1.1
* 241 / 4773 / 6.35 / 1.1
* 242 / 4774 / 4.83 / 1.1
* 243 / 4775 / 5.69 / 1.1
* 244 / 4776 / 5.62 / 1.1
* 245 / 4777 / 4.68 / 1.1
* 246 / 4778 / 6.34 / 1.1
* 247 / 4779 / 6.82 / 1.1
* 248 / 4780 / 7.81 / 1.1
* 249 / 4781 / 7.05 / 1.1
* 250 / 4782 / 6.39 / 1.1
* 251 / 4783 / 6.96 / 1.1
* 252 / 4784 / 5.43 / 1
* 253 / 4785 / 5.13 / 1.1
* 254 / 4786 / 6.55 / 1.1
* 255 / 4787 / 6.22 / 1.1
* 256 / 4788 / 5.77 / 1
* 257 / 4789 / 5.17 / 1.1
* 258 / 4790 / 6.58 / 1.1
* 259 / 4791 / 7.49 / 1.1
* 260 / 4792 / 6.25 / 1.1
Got 2.0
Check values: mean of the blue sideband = 5.36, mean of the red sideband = 5.44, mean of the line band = 5.27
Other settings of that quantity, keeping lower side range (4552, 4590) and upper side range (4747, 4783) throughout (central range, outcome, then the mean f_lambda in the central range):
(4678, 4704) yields 1.3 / 5.25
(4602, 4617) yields 1.0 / 5.08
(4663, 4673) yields 1.1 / 4.91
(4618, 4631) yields 0.1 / 5.41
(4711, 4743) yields 0.5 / 5.49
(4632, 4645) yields 0.6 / 5.24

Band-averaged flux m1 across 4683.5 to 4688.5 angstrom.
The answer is 4.83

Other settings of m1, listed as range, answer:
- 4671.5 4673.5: 5.13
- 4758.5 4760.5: 5.52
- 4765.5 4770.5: 5.37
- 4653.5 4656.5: 5.66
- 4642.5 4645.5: 4.6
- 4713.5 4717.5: 5.46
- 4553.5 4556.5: 5.93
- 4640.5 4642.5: 6.22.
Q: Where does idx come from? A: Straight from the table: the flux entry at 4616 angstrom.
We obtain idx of 5.21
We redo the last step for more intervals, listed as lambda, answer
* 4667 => 3.16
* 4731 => 5.2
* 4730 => 5.87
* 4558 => 5.48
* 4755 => 5.48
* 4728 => 5.83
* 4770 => 4.73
